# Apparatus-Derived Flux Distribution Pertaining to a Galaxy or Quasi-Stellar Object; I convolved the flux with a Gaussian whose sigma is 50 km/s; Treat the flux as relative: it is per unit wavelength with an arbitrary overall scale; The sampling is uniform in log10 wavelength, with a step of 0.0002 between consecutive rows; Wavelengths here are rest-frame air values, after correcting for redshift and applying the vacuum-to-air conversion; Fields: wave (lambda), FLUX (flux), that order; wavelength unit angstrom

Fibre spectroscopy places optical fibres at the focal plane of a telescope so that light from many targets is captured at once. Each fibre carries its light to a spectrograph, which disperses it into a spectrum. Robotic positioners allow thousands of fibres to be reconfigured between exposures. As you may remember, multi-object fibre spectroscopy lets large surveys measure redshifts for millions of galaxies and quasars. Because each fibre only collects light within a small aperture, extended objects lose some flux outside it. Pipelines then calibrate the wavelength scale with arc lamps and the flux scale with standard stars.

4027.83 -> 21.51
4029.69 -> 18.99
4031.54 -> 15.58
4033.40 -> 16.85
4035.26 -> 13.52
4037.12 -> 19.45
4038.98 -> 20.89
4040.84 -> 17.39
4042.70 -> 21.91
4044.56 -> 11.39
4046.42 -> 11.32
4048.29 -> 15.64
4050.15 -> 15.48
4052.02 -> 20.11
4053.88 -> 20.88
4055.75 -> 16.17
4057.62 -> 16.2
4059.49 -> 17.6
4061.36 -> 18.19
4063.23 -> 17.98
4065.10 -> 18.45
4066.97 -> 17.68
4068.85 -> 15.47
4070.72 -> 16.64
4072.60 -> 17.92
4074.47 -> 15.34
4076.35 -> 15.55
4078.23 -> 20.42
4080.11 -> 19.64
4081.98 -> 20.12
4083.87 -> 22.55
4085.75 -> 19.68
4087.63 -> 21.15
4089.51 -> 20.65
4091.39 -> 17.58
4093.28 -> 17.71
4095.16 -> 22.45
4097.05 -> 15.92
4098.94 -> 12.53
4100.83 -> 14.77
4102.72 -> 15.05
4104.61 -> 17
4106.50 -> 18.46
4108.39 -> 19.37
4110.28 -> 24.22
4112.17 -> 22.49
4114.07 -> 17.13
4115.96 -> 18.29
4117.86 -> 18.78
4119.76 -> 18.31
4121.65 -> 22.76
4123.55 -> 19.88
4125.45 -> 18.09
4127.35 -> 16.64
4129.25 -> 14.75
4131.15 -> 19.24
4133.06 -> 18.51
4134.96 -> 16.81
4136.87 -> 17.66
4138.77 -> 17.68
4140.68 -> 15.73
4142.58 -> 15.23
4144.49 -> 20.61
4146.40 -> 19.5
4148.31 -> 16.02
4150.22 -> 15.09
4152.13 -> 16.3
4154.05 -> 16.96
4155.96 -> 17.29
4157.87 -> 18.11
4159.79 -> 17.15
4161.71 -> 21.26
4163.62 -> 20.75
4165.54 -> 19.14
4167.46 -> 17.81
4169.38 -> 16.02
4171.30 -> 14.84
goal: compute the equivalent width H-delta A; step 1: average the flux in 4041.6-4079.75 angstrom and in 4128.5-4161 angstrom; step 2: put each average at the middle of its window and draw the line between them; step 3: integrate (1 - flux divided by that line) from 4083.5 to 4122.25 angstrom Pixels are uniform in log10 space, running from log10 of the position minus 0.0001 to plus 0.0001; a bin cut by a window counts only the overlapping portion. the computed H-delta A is -3.73 angstrom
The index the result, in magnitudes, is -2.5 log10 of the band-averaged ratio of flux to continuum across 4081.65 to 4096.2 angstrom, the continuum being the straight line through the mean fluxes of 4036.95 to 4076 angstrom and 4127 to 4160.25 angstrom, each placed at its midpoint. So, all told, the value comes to -0.18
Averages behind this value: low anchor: 17.2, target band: 20.2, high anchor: 17.2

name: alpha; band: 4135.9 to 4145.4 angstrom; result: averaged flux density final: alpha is 17.4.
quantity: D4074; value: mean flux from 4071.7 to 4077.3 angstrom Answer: 16.3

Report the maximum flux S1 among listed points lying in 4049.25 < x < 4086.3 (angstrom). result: 22.55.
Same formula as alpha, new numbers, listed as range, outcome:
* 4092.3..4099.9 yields 17.1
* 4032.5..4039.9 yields 17.7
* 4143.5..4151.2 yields 17.8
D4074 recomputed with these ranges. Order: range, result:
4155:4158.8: 17.7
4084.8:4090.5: 20.5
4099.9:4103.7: 14.9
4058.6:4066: 18.1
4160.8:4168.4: 19.7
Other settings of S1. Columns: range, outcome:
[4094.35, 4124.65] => 24.22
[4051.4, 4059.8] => 20.88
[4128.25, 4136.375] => 19.24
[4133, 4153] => 20.61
